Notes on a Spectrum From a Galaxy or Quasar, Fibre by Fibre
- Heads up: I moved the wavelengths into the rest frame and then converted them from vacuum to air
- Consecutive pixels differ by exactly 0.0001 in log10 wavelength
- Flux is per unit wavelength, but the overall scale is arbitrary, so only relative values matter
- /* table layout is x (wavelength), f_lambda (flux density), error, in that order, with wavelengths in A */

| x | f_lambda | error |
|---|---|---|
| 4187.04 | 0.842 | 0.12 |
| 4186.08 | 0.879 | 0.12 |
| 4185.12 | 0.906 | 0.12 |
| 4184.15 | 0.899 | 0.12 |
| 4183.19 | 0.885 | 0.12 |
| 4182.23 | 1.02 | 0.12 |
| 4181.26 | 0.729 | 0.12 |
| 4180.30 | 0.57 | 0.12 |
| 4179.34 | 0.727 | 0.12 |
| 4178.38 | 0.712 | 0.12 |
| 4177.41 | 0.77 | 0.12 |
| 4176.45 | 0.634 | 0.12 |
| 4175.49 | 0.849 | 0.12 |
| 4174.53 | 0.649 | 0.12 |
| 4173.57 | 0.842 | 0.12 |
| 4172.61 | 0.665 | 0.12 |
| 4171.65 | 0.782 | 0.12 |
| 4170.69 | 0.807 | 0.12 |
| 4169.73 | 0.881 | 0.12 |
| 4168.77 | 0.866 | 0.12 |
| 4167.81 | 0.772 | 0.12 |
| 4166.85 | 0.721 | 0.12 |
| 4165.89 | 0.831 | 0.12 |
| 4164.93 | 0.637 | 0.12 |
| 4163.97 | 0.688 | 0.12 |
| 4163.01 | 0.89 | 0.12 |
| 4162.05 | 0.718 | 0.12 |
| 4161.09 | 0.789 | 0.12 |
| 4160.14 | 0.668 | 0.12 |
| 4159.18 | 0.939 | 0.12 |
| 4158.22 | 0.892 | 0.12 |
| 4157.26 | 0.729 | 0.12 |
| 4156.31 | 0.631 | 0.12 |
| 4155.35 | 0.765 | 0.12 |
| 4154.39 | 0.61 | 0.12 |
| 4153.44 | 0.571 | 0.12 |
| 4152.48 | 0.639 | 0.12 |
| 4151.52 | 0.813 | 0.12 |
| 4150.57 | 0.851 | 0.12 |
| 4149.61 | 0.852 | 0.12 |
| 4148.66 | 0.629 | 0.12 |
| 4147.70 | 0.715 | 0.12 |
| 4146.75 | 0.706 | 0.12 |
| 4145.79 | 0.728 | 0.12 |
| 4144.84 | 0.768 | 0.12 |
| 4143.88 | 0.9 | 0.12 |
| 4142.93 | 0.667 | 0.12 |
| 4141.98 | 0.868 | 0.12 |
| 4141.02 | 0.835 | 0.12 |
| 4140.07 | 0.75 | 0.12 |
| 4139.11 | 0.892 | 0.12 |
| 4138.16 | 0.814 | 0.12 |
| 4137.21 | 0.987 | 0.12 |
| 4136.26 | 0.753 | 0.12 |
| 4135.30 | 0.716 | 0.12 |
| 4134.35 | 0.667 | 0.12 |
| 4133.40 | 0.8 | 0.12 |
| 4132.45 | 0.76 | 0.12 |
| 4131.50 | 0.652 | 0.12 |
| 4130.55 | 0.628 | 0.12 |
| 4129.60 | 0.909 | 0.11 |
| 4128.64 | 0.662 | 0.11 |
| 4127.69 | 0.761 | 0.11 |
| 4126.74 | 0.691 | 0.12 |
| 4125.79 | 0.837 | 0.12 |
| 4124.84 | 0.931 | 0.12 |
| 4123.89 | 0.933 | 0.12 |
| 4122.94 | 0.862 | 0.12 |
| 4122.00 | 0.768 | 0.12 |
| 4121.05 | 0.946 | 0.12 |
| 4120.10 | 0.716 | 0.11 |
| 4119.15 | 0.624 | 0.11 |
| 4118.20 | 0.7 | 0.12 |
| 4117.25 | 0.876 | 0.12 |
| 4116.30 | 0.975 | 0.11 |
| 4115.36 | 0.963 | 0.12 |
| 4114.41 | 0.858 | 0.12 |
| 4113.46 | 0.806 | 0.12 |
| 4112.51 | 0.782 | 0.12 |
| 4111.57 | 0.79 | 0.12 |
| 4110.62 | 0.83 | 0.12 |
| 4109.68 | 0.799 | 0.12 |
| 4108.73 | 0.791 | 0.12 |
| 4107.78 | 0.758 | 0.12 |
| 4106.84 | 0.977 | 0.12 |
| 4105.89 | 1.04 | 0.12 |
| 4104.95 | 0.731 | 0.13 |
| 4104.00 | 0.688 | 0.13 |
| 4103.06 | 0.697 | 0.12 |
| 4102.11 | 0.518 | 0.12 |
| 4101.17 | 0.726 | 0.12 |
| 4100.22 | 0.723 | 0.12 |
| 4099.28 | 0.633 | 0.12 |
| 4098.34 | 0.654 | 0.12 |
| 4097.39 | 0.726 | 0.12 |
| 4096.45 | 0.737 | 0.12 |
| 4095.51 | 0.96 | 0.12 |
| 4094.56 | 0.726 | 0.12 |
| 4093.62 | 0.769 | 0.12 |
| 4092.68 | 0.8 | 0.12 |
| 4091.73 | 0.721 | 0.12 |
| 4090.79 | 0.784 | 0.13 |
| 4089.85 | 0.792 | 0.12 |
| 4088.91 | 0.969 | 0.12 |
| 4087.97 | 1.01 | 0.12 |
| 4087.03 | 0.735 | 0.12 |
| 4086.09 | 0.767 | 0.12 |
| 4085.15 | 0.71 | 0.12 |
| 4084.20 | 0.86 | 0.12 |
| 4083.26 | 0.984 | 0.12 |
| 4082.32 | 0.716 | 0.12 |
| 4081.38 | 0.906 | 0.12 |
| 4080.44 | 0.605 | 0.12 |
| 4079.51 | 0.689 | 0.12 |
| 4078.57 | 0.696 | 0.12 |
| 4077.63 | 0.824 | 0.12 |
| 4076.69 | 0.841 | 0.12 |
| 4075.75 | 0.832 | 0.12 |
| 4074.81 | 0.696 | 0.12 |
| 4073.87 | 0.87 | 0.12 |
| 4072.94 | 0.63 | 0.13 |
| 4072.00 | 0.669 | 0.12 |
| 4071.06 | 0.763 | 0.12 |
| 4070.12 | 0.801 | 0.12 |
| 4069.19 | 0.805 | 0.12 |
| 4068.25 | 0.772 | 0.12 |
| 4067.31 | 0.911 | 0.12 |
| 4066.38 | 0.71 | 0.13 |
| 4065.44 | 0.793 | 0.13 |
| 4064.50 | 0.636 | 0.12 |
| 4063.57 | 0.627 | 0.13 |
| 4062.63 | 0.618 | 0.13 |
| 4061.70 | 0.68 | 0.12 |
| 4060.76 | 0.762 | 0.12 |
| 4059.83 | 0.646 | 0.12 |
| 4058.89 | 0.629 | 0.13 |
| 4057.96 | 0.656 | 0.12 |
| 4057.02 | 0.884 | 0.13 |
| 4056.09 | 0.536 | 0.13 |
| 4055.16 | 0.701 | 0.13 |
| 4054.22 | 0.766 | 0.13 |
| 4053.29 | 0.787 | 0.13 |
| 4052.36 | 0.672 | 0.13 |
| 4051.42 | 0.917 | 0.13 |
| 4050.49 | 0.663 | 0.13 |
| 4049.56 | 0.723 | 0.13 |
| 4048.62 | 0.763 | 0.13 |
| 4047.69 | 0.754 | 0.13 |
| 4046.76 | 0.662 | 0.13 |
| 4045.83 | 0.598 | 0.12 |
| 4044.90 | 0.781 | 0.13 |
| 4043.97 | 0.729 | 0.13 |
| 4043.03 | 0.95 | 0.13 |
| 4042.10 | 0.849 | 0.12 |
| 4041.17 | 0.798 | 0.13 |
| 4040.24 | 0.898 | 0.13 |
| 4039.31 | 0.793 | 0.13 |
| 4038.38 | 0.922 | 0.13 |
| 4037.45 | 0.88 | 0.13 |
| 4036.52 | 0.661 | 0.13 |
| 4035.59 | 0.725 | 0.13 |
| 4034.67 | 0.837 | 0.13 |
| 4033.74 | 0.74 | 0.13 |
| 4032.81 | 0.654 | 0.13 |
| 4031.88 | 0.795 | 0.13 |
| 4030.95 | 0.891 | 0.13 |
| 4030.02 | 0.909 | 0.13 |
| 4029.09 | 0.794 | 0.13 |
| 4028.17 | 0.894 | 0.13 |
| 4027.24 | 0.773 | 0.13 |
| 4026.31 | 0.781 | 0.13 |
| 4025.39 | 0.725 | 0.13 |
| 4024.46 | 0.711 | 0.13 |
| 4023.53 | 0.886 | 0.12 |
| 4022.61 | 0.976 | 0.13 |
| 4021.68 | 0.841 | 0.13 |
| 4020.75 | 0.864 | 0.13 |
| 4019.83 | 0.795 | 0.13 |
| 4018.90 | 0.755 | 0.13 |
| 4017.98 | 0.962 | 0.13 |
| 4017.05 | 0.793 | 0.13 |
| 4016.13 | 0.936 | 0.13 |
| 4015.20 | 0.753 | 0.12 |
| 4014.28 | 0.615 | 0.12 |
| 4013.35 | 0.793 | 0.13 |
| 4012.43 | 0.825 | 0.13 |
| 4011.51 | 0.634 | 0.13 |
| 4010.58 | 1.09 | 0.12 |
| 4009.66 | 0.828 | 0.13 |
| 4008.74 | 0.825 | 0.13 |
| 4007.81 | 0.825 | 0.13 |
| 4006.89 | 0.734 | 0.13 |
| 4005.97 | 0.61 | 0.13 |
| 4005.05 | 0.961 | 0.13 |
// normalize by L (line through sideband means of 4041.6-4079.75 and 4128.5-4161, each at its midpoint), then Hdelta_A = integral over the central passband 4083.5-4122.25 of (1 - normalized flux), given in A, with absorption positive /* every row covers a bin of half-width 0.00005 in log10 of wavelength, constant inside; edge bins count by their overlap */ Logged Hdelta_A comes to -2.2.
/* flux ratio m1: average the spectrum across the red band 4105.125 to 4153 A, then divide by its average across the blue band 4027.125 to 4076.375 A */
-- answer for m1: 1.05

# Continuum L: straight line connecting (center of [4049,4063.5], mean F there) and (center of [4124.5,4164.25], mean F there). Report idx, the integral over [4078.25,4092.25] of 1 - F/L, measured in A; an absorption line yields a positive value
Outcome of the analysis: -1.4 A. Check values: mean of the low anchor 0.707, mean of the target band 0.797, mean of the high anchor 0.763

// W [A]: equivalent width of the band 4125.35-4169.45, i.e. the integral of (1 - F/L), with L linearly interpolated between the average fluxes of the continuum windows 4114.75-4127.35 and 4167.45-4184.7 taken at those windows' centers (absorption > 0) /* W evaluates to 2.6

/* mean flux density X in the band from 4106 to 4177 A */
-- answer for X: 0.782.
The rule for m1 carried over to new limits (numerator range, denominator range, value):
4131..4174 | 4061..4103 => 1.01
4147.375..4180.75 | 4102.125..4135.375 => 0.94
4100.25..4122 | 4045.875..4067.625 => 1.12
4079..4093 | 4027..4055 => 1.02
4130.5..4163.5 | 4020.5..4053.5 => 0.96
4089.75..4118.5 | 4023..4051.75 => 1.00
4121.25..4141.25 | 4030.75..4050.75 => 1.02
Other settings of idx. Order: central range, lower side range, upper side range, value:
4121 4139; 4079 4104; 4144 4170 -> -0.82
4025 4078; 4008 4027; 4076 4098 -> 3.08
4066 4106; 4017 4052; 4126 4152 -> 0.81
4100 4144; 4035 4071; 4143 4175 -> -2.42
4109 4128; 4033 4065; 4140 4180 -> -1.83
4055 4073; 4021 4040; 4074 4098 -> 1.96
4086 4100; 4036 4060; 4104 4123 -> 0.32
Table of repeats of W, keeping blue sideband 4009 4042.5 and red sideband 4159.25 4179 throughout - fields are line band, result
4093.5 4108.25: 0.6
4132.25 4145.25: -0.4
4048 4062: 1.5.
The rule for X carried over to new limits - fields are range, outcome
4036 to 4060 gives 0.755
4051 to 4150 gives 0.773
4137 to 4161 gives 0.767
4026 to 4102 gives 0.765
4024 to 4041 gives 0.799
